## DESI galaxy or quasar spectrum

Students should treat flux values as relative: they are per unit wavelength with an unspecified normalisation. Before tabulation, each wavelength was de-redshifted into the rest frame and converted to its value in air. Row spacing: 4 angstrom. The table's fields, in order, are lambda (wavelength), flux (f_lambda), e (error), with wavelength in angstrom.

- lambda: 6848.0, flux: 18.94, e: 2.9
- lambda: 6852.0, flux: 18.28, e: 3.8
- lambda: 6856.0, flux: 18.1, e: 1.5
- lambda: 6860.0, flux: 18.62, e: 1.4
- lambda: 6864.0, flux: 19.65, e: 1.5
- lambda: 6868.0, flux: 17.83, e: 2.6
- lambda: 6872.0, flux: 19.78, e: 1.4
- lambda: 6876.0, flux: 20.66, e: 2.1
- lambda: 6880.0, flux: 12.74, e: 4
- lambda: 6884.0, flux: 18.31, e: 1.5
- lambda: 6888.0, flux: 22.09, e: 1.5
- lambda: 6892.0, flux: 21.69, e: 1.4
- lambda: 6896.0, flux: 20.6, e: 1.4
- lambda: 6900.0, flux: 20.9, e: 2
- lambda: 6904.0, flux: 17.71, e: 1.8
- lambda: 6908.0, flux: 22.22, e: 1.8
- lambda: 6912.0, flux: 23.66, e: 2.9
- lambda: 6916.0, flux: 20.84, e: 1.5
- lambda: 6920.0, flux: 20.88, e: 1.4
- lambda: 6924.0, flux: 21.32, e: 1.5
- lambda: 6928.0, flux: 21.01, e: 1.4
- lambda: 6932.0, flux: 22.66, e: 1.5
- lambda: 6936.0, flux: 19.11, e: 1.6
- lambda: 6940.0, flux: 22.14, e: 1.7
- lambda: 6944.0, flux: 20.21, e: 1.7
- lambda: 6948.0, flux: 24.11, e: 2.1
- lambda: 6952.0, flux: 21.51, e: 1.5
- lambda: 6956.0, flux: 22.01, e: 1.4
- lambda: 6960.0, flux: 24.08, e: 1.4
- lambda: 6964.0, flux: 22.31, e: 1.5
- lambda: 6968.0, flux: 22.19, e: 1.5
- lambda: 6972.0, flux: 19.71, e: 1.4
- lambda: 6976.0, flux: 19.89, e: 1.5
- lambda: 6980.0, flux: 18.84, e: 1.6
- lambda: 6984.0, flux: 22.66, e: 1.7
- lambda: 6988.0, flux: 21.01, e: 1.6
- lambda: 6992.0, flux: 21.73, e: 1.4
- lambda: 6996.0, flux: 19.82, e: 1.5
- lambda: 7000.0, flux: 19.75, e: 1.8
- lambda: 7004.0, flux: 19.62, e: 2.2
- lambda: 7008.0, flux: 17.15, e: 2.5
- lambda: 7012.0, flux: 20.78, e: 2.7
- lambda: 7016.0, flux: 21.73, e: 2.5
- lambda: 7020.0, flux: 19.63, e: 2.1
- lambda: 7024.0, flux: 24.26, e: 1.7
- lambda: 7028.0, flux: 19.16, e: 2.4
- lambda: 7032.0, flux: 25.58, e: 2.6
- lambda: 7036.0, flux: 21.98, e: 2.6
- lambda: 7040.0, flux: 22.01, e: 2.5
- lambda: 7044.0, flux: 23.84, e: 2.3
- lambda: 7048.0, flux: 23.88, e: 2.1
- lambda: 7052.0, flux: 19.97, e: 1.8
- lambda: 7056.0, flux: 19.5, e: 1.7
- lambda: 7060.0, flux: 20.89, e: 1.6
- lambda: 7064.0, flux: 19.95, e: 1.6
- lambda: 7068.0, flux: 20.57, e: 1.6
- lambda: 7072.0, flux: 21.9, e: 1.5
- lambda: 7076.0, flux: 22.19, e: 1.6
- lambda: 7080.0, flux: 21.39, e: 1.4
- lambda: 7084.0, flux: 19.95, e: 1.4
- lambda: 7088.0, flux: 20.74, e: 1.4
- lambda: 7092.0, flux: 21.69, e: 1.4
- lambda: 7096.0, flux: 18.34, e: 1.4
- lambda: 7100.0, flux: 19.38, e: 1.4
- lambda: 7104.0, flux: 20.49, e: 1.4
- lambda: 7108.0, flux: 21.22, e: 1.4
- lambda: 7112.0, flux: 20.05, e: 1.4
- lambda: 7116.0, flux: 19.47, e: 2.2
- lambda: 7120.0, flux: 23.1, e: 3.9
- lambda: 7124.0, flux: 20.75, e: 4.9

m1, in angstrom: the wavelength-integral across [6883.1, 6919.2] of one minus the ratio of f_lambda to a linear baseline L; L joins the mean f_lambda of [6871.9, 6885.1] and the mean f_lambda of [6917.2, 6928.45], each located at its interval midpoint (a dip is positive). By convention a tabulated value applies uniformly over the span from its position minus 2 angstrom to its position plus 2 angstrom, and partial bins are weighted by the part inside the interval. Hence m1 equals -3.1 angstrom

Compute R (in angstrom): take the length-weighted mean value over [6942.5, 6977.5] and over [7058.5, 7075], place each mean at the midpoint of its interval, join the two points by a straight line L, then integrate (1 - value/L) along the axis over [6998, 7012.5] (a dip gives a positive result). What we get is 1.53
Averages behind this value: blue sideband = 21.8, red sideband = 20.9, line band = 19.2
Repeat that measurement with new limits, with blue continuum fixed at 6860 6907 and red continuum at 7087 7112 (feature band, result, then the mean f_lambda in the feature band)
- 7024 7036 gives -1.6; 22.6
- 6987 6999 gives -0.6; 20.7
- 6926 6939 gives -1.0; 21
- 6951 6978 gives -2.8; 21.7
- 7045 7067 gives -1.0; 21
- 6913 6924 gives -1.0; 21.2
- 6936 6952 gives -1.7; 21.7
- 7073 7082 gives -0.7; 21.8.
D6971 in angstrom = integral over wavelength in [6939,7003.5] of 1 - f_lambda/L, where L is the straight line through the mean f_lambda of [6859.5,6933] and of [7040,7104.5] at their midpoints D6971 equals -2.6 angstrom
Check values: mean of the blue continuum 20.2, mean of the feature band 21.3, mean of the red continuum 21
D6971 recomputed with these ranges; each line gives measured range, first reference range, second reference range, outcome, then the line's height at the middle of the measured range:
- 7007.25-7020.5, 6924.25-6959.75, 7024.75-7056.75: 1.2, 22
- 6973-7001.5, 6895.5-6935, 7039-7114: 0.7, 21.1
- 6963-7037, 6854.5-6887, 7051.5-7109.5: -4.5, 19.7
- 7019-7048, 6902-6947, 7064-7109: -2.4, 20.8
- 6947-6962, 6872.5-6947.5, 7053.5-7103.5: -1.7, 20.5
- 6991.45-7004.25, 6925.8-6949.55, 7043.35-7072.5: 0.7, 21.3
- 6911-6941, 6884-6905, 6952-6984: -0.7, 20.9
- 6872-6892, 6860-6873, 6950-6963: 0.7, 19.6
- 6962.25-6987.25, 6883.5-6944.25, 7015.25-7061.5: 0.6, 21.5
